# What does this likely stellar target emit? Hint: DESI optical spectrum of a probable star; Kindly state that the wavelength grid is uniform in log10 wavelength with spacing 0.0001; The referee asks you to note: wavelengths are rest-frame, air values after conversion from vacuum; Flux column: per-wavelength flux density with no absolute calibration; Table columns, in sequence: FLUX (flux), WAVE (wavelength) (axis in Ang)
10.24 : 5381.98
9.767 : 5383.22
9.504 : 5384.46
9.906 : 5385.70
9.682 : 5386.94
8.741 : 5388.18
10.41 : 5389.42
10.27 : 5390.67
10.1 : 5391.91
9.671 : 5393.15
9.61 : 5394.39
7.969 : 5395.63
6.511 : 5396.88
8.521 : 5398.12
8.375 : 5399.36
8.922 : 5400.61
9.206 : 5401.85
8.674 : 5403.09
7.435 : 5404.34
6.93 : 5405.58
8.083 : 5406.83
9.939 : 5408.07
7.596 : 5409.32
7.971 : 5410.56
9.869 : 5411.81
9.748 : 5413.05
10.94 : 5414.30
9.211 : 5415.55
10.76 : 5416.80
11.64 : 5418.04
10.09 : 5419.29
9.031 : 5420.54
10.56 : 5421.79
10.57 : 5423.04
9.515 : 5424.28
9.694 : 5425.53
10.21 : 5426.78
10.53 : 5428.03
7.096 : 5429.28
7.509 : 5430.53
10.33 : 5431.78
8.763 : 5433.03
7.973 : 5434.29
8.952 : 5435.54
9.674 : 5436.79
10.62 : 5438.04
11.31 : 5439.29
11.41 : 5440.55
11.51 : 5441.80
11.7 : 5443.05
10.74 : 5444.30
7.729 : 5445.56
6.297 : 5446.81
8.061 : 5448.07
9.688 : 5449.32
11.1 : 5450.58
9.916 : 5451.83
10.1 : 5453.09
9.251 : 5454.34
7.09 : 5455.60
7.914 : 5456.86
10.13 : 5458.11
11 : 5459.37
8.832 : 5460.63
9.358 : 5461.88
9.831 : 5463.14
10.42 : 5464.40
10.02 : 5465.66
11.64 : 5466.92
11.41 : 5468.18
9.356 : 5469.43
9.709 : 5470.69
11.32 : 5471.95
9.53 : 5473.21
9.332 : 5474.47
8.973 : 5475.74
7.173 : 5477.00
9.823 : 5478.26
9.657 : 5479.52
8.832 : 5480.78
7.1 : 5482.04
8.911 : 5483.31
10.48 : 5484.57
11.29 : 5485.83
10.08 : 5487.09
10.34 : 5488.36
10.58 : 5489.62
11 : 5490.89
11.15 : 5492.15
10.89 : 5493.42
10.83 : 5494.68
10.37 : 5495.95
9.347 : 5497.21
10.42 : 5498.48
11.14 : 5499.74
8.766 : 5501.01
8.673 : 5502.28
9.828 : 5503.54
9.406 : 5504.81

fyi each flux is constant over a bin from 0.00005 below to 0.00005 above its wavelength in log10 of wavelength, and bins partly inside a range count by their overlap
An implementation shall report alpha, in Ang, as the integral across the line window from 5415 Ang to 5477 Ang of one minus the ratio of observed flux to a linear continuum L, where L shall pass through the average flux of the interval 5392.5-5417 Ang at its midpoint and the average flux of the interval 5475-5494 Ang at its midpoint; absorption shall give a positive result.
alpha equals -3.0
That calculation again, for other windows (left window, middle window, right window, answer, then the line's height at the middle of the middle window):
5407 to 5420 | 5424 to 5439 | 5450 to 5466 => 0.6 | 9.67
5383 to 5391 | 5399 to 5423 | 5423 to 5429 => 1.4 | 9.83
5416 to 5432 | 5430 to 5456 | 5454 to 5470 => 0.6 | 9.76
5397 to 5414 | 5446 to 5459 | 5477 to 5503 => 0.5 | 9.31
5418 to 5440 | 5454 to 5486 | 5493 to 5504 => 1.1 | 9.86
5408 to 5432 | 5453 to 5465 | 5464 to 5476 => 0.9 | 10.1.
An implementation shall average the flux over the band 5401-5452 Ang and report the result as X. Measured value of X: 9.47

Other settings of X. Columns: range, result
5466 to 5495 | 9.97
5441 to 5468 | 9.68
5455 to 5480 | 9.63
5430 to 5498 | 9.75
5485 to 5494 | 10.8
